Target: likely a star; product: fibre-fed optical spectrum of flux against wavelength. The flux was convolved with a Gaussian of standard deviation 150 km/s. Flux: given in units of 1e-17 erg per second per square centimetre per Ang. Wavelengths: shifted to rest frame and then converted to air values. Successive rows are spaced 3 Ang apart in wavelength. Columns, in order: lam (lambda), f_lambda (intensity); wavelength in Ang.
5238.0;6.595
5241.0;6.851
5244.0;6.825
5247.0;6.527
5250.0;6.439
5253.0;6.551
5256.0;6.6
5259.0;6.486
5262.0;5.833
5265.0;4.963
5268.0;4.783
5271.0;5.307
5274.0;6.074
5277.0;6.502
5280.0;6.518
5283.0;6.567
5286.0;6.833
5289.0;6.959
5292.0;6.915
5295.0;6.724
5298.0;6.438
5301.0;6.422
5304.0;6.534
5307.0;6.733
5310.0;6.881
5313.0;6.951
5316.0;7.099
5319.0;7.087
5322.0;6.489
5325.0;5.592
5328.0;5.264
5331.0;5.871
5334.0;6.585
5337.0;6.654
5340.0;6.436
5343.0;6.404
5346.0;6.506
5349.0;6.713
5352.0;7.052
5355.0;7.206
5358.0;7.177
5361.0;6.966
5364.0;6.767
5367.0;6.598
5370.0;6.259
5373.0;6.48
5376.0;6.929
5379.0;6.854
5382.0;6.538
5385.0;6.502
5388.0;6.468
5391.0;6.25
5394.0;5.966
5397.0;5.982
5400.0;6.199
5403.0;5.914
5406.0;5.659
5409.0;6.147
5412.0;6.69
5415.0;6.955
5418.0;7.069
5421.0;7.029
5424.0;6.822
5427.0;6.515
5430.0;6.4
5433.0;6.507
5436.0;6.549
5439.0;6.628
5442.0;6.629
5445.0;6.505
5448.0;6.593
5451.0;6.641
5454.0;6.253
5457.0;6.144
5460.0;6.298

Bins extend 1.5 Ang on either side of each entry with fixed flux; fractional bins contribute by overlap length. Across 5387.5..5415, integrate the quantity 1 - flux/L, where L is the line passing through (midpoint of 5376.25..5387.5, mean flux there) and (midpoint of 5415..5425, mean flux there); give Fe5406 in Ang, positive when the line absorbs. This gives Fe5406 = 2.6 Ang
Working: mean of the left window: 6.65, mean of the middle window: 6.17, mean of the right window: 6.98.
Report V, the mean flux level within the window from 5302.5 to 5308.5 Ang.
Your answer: 6.63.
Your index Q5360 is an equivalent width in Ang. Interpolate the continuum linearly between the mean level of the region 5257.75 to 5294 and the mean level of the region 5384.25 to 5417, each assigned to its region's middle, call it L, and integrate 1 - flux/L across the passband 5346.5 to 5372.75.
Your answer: -2.5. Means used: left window 6.15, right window 6.26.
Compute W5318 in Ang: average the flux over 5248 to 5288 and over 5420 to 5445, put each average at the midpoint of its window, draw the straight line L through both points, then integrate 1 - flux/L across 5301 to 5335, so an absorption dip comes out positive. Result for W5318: -1.0 Ang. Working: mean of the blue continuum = 6.13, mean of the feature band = 6.46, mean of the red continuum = 6.62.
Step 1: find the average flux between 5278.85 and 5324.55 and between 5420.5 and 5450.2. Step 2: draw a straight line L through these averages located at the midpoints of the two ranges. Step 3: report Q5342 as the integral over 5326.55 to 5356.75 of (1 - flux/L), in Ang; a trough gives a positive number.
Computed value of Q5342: 0.9 Ang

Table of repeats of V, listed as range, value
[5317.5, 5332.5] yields 6.06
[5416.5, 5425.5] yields 6.97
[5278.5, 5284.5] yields 6.54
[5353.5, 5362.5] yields 7.12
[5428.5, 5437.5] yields 6.49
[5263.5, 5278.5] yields 5.53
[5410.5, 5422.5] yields 6.94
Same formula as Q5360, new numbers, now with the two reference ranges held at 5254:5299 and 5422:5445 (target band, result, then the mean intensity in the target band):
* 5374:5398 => 0.1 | 6.45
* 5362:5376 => -0.3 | 6.58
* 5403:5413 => 0.7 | 6.1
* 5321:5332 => 1.0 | 5.77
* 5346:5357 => -0.9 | 6.93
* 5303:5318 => -1.3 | 6.86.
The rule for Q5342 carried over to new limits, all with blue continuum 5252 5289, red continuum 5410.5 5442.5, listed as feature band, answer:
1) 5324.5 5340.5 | 0.70 Ang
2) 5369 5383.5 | -0.23 Ang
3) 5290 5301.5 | -0.83 Ang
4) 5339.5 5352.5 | -0.41 Ang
